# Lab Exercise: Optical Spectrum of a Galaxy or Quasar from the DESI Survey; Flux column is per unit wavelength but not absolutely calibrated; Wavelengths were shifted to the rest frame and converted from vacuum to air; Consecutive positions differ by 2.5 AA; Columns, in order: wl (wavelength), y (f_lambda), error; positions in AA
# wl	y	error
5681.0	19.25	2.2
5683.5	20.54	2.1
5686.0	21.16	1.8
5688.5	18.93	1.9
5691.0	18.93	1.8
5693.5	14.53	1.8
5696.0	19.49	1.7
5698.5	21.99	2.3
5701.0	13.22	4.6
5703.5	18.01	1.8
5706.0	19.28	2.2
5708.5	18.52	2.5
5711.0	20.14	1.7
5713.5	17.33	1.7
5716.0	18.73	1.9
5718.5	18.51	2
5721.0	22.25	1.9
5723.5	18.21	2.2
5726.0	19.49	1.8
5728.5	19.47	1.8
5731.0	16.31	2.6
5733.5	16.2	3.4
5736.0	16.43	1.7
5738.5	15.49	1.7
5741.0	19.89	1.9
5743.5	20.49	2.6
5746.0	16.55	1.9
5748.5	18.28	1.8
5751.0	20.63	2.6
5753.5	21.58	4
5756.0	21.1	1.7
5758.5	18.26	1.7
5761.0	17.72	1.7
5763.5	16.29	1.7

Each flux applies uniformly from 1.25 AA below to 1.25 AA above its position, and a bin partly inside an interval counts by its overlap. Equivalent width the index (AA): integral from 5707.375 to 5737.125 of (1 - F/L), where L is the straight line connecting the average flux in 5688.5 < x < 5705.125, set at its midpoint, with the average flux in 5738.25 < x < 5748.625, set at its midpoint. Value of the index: -0.6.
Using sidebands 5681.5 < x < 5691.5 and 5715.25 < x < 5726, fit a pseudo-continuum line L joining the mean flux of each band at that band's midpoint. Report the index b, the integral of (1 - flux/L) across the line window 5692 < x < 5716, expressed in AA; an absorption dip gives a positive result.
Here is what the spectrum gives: 1.9 AA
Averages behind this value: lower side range 19.9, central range 18.1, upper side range 19.5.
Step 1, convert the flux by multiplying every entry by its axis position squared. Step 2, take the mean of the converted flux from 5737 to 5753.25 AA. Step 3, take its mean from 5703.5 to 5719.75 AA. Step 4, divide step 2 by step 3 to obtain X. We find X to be 1.01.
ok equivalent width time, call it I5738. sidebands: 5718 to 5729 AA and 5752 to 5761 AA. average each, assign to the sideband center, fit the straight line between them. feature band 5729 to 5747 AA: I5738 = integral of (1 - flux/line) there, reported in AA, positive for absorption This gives 2.15 AA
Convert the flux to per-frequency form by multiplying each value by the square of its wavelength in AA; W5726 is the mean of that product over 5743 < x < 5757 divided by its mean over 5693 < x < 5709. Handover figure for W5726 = 1.11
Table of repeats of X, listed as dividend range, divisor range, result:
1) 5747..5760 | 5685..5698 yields 1.08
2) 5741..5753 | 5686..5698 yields 1.06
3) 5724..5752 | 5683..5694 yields 0.97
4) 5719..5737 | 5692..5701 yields 1.04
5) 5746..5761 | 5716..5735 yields 1.06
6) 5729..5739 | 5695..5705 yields 0.91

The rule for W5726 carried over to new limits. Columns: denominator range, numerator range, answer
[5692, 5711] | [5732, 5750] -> 0.99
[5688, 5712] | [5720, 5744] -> 1.01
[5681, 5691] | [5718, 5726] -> 1.00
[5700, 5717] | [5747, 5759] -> 1.13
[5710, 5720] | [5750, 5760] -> 1.10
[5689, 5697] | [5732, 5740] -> 0.93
